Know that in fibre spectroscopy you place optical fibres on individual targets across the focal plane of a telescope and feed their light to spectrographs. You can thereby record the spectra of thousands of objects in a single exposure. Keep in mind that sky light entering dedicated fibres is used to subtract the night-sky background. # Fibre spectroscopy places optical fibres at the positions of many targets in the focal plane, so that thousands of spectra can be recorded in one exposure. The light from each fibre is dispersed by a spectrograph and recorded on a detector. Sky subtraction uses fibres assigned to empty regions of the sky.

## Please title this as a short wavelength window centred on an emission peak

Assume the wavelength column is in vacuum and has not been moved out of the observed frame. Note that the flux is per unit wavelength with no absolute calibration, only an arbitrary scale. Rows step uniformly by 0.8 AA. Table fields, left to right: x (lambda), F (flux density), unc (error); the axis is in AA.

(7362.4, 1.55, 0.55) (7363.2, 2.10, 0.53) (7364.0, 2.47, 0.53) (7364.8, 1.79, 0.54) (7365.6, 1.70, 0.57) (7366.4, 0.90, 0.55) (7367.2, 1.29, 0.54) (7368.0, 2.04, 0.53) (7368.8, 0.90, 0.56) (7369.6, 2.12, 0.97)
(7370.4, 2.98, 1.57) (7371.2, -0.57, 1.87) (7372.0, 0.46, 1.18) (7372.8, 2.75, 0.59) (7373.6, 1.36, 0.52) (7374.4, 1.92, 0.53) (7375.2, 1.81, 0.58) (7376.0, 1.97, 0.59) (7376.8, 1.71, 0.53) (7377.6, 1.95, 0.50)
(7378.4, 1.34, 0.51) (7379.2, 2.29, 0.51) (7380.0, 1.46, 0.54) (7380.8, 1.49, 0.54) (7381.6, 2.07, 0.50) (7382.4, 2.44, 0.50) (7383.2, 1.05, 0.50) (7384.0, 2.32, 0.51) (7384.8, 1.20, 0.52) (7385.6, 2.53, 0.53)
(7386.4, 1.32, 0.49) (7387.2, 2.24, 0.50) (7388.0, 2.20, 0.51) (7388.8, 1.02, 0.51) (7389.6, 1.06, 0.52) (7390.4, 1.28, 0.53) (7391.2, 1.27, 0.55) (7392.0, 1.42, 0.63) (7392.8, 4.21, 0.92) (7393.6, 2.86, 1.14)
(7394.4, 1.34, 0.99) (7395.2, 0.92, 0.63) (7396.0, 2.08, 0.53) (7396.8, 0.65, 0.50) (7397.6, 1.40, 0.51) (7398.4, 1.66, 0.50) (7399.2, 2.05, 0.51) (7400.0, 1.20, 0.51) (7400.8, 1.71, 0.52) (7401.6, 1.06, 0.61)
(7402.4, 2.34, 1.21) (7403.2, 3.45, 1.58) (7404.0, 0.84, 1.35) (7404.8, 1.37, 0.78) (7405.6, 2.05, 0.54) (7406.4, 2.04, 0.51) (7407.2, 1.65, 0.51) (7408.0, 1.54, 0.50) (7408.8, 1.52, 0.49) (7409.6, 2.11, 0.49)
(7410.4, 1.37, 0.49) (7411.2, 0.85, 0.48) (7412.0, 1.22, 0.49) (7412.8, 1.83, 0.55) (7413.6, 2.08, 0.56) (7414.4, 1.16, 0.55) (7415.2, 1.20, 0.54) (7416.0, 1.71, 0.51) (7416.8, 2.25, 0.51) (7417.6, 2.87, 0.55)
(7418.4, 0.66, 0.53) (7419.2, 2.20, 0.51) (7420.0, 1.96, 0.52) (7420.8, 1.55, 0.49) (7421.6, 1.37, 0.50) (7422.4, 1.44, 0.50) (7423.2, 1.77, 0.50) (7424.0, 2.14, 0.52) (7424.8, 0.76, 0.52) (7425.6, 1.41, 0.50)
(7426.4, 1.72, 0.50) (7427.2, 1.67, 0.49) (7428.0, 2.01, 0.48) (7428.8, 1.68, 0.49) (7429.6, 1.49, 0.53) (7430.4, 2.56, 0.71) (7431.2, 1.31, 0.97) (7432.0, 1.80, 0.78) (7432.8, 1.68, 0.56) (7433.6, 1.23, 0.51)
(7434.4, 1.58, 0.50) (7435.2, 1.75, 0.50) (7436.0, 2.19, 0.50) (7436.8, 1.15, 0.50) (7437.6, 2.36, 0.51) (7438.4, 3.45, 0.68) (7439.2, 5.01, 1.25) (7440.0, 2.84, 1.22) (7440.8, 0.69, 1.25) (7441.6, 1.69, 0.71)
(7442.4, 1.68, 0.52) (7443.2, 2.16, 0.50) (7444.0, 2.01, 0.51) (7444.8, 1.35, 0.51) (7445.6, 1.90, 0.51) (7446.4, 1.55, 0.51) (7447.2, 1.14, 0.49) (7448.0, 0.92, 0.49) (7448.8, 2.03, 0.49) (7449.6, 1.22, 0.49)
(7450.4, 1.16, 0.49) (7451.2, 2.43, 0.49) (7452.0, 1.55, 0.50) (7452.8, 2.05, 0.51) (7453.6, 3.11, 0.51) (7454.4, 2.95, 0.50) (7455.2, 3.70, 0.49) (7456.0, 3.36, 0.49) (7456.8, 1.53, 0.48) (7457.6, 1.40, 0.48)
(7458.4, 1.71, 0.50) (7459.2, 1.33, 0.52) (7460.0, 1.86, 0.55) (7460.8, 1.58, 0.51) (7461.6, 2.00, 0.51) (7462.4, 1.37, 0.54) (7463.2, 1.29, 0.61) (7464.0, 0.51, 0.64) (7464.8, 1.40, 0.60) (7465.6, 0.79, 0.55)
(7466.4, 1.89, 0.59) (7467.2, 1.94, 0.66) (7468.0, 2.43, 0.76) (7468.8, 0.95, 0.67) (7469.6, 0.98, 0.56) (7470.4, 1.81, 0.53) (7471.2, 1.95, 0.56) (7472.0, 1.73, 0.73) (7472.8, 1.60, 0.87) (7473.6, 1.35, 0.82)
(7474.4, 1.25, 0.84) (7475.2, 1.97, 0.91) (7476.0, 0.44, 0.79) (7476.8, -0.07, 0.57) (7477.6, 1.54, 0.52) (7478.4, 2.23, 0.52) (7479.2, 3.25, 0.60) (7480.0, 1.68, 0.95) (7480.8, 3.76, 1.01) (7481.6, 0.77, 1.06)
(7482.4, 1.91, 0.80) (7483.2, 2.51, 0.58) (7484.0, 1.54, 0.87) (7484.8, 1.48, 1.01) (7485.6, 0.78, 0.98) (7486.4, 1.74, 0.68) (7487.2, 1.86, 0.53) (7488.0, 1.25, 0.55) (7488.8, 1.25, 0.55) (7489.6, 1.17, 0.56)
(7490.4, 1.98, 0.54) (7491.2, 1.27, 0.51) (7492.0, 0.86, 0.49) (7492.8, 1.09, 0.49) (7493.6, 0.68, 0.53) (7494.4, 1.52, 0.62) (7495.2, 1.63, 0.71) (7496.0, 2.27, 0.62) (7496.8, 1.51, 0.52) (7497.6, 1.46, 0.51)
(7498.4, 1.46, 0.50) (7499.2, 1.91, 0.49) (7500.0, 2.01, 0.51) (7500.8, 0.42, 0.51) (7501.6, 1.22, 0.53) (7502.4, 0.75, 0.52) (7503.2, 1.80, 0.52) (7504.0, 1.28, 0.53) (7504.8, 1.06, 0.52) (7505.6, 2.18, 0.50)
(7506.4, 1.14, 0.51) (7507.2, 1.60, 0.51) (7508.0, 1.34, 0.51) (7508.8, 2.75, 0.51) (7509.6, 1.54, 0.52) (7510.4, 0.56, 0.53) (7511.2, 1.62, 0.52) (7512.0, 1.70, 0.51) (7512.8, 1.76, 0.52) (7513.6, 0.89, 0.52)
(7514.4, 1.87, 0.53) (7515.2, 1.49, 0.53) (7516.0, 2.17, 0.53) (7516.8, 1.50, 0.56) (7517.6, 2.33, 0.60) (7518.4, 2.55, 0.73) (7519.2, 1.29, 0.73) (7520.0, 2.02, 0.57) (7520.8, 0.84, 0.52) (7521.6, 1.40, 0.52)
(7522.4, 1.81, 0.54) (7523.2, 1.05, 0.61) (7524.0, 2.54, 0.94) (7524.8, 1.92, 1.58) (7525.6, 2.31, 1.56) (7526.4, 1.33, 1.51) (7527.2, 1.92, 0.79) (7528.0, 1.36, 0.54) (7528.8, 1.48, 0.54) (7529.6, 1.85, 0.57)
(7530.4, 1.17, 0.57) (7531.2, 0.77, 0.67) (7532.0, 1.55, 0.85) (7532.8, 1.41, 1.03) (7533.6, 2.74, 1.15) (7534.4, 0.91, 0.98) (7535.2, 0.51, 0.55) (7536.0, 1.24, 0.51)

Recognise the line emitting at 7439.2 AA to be [S II]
